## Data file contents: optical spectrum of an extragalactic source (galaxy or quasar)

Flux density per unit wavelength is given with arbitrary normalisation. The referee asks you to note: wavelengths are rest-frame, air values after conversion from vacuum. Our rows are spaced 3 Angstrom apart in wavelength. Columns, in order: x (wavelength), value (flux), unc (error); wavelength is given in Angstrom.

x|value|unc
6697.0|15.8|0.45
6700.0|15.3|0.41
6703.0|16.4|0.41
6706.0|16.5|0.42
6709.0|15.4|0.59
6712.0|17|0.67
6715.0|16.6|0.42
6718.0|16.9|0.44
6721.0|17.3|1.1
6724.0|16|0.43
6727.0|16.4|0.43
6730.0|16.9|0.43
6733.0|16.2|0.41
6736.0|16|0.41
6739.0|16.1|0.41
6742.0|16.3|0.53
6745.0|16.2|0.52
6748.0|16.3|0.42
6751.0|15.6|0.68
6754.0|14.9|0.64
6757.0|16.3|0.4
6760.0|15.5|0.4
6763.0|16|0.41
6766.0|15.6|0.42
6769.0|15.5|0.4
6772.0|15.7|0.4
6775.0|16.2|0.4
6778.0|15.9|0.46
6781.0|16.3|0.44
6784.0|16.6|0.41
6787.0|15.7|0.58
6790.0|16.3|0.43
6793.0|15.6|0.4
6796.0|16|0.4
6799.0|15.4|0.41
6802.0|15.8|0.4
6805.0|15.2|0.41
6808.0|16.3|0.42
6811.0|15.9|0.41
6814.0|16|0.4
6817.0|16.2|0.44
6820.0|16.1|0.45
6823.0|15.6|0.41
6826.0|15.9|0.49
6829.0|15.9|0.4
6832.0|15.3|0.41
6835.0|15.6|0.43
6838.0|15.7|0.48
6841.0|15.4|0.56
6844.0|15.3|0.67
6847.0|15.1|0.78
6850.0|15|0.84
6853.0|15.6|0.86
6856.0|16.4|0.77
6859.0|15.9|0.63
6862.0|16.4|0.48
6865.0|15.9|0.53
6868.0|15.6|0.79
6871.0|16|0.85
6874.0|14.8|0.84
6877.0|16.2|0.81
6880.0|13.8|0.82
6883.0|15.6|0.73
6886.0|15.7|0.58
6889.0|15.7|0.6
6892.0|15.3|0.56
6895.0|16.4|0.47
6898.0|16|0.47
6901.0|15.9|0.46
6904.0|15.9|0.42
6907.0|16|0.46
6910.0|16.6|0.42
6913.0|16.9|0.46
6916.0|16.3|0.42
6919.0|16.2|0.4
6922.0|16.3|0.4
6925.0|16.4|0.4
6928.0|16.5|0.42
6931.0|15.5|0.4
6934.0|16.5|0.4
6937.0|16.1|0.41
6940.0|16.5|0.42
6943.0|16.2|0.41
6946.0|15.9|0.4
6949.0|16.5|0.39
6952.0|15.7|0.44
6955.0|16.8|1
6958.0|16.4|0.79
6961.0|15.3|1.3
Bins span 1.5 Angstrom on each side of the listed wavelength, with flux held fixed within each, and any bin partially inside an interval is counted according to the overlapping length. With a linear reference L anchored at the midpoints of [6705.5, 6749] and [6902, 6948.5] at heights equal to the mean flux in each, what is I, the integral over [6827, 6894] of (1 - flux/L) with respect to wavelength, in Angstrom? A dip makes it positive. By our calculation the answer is 3.0 Angstrom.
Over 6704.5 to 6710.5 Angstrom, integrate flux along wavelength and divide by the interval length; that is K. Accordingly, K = 16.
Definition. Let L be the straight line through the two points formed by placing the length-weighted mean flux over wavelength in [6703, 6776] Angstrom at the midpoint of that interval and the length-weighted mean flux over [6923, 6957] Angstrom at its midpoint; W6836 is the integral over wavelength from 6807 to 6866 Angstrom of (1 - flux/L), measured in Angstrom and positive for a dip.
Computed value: 1.54 Angstrom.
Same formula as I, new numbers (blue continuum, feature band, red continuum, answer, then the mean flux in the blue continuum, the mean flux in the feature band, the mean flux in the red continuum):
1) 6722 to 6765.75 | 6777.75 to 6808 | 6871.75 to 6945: 0.2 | 16.1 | 15.9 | 16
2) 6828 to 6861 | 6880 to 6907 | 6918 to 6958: 0.4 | 15.6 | 15.7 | 16.2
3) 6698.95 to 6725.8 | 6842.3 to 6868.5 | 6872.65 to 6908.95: 0.1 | 16.4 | 15.7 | 15.6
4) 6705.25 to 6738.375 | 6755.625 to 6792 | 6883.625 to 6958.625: 0.9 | 16.5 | 16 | 16.2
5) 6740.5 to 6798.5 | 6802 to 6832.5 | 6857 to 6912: 0.0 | 15.9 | 15.9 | 15.8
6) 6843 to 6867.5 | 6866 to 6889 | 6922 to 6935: 0.6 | 15.7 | 15.4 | 16.2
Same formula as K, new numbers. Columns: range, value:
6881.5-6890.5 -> 15.7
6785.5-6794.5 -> 15.9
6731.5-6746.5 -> 16.2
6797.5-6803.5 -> 15.6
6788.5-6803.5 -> 15.8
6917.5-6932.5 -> 16.2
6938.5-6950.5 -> 16.3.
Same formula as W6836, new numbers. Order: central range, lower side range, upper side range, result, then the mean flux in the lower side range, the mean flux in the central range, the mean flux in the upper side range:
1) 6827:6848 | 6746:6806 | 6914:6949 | 0.7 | 15.8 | 15.5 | 16.2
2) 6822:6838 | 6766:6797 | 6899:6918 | 0.4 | 16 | 15.7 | 16.3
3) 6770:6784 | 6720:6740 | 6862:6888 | 0.0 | 16.4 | 16.1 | 15.5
